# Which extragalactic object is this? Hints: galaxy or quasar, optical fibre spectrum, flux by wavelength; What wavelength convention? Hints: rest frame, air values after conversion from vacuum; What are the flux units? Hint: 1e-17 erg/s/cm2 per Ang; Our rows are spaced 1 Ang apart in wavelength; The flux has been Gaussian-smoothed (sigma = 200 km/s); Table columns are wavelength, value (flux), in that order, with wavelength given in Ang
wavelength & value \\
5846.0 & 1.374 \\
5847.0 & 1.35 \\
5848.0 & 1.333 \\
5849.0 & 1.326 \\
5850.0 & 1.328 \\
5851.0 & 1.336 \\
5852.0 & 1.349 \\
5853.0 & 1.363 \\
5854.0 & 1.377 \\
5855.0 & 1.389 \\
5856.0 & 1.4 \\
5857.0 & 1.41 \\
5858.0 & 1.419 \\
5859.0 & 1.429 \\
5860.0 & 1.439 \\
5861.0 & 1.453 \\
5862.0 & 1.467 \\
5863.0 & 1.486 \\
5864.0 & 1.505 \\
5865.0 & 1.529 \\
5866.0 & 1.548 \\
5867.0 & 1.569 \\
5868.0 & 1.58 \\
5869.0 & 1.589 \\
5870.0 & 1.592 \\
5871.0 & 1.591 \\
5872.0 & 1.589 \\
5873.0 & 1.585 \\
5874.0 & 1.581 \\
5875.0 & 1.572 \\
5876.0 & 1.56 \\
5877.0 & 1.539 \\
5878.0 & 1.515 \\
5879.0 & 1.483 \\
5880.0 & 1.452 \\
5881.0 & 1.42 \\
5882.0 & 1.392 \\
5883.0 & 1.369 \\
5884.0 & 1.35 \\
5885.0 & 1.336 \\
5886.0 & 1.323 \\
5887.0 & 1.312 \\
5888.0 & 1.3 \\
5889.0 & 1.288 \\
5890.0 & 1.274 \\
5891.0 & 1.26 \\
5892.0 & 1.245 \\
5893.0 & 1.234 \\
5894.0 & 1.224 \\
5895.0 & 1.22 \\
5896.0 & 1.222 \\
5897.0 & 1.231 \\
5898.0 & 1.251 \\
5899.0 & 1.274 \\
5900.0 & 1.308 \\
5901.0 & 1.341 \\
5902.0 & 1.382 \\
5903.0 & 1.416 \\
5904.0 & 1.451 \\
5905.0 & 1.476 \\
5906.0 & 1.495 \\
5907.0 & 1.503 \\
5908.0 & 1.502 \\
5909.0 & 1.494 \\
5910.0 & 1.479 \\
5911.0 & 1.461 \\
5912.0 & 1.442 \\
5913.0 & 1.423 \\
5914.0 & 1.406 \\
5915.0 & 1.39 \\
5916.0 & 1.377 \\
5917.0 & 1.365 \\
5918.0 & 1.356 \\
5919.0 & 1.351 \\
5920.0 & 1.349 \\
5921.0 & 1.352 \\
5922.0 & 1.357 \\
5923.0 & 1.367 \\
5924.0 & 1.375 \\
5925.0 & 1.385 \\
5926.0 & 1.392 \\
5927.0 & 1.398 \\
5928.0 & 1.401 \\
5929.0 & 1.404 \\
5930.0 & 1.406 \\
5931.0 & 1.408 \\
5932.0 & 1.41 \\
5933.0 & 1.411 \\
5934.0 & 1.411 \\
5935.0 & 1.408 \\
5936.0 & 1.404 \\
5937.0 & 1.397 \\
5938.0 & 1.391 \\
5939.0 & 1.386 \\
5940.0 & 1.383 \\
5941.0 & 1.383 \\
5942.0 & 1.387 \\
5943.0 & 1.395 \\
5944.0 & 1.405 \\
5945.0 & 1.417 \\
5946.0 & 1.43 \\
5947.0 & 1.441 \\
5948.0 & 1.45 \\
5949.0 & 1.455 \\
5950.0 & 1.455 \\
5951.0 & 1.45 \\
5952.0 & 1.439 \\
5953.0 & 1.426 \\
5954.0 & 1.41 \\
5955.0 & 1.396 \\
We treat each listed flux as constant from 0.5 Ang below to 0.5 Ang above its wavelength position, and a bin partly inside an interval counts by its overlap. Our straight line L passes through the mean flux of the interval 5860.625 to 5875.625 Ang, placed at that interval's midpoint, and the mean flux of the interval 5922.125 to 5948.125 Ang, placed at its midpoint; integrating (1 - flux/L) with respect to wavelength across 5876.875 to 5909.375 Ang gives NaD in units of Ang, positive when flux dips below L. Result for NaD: 3.0 Ang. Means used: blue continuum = 1.55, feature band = 1.36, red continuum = 1.4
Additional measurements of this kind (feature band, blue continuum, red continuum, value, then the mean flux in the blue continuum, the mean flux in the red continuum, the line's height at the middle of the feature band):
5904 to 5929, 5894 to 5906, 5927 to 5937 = -0.8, 1.33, 1.41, 1.37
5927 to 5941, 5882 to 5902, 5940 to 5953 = -0.1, 1.29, 1.42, 1.39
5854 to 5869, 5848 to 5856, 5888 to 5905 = -1.5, 1.35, 1.29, 1.34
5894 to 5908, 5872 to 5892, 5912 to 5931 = 0.5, 1.42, 1.38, 1.4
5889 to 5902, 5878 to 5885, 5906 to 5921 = 1.4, 1.41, 1.42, 1.42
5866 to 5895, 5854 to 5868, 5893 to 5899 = -2.0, 1.47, 1.23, 1.34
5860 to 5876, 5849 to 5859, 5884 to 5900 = -2.5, 1.37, 1.27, 1.34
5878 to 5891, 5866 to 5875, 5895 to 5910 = 1.2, 1.58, 1.38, 1.49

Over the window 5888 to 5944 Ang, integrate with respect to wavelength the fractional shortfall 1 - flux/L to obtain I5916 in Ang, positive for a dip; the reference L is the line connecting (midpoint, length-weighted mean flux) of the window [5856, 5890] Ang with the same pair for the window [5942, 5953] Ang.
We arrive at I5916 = 2.87 Ang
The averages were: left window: 1.47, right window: 1.43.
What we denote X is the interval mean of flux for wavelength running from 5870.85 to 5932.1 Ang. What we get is 1.39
